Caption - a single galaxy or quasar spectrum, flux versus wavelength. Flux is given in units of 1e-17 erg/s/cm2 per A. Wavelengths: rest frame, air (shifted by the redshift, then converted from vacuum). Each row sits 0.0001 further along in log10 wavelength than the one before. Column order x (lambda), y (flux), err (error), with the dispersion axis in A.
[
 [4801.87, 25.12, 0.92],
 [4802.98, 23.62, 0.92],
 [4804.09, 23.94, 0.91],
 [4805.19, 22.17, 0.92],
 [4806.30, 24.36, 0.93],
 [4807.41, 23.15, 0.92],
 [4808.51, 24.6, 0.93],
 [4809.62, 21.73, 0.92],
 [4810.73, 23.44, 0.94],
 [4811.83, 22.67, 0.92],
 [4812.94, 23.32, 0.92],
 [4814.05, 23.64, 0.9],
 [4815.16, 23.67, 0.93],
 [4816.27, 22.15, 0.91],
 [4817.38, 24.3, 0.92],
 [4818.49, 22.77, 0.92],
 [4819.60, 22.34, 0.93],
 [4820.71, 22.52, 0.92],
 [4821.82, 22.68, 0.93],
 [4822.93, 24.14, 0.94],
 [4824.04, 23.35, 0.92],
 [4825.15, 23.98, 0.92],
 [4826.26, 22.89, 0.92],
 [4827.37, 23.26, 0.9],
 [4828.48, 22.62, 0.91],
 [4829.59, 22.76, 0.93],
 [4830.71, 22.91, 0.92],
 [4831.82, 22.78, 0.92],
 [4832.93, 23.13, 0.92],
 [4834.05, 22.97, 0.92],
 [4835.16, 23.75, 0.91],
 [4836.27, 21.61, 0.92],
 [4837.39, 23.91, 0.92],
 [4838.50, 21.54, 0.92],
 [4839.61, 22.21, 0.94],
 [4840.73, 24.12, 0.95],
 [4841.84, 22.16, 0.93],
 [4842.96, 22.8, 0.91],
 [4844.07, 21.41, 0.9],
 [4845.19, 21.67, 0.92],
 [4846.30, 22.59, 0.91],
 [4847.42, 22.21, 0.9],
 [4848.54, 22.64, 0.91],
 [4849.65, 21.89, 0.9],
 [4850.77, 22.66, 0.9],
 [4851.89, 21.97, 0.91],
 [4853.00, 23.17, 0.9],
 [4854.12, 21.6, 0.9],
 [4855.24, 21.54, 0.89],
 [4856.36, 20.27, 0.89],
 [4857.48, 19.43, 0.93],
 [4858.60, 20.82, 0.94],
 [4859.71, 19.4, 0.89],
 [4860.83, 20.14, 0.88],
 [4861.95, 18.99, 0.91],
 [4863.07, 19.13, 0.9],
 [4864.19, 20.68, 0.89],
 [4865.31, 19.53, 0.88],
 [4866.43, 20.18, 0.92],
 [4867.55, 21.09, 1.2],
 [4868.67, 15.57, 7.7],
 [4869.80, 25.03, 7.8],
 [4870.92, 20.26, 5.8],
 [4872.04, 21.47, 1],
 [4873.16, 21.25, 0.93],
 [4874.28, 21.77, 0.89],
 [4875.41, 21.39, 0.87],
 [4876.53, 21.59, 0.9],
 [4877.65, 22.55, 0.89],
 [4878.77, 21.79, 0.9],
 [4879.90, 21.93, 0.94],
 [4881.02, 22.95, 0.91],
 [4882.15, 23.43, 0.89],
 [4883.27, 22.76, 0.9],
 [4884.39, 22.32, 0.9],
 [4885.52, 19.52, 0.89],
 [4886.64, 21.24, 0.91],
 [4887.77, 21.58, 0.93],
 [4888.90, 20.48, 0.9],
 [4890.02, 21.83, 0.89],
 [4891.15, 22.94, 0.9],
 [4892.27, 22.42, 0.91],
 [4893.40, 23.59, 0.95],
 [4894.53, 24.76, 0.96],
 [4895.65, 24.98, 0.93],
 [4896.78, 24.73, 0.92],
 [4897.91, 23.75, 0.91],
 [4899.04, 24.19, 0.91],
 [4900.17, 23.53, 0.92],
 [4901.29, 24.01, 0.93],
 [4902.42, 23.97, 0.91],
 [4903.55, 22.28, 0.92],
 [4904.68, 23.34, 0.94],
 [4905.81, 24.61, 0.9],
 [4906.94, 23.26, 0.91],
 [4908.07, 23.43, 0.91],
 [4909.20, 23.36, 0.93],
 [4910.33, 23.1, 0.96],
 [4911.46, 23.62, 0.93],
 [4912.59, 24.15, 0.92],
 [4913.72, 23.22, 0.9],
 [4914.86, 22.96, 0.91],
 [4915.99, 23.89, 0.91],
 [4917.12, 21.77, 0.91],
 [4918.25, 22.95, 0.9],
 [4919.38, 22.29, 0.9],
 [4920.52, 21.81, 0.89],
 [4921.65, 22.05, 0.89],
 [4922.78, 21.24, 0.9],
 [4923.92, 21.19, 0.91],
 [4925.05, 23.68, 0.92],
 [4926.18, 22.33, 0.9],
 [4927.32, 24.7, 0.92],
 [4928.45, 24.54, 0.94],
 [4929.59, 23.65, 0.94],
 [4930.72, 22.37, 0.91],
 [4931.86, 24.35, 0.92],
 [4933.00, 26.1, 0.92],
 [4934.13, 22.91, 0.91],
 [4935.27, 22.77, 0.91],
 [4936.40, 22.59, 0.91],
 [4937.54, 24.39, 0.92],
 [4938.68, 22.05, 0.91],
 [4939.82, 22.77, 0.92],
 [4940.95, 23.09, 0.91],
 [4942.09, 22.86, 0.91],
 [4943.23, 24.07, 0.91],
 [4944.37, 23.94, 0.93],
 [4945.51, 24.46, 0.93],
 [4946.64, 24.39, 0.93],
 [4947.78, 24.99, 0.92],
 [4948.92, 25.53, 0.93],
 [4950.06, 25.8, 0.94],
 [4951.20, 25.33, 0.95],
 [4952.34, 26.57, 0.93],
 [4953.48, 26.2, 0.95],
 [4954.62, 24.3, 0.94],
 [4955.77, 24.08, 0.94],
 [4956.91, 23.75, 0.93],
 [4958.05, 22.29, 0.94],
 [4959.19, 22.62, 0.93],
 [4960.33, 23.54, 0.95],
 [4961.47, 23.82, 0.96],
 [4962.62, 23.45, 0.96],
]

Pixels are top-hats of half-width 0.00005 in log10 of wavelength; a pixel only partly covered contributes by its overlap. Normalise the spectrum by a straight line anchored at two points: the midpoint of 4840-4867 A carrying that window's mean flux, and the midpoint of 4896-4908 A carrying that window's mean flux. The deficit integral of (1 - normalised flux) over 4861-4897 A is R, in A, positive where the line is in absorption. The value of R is 1.55 A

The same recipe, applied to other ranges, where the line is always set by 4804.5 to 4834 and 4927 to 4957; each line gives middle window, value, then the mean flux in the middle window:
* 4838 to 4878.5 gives 3.7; 21.3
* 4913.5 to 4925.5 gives 0.8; 22.4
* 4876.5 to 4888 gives 0.8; 22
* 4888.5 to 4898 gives 0.2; 23.3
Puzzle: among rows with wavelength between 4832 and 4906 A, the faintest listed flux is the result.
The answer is 15.57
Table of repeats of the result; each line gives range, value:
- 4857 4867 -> 18.99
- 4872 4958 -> 19.52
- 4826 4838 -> 21.61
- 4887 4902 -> 20.48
